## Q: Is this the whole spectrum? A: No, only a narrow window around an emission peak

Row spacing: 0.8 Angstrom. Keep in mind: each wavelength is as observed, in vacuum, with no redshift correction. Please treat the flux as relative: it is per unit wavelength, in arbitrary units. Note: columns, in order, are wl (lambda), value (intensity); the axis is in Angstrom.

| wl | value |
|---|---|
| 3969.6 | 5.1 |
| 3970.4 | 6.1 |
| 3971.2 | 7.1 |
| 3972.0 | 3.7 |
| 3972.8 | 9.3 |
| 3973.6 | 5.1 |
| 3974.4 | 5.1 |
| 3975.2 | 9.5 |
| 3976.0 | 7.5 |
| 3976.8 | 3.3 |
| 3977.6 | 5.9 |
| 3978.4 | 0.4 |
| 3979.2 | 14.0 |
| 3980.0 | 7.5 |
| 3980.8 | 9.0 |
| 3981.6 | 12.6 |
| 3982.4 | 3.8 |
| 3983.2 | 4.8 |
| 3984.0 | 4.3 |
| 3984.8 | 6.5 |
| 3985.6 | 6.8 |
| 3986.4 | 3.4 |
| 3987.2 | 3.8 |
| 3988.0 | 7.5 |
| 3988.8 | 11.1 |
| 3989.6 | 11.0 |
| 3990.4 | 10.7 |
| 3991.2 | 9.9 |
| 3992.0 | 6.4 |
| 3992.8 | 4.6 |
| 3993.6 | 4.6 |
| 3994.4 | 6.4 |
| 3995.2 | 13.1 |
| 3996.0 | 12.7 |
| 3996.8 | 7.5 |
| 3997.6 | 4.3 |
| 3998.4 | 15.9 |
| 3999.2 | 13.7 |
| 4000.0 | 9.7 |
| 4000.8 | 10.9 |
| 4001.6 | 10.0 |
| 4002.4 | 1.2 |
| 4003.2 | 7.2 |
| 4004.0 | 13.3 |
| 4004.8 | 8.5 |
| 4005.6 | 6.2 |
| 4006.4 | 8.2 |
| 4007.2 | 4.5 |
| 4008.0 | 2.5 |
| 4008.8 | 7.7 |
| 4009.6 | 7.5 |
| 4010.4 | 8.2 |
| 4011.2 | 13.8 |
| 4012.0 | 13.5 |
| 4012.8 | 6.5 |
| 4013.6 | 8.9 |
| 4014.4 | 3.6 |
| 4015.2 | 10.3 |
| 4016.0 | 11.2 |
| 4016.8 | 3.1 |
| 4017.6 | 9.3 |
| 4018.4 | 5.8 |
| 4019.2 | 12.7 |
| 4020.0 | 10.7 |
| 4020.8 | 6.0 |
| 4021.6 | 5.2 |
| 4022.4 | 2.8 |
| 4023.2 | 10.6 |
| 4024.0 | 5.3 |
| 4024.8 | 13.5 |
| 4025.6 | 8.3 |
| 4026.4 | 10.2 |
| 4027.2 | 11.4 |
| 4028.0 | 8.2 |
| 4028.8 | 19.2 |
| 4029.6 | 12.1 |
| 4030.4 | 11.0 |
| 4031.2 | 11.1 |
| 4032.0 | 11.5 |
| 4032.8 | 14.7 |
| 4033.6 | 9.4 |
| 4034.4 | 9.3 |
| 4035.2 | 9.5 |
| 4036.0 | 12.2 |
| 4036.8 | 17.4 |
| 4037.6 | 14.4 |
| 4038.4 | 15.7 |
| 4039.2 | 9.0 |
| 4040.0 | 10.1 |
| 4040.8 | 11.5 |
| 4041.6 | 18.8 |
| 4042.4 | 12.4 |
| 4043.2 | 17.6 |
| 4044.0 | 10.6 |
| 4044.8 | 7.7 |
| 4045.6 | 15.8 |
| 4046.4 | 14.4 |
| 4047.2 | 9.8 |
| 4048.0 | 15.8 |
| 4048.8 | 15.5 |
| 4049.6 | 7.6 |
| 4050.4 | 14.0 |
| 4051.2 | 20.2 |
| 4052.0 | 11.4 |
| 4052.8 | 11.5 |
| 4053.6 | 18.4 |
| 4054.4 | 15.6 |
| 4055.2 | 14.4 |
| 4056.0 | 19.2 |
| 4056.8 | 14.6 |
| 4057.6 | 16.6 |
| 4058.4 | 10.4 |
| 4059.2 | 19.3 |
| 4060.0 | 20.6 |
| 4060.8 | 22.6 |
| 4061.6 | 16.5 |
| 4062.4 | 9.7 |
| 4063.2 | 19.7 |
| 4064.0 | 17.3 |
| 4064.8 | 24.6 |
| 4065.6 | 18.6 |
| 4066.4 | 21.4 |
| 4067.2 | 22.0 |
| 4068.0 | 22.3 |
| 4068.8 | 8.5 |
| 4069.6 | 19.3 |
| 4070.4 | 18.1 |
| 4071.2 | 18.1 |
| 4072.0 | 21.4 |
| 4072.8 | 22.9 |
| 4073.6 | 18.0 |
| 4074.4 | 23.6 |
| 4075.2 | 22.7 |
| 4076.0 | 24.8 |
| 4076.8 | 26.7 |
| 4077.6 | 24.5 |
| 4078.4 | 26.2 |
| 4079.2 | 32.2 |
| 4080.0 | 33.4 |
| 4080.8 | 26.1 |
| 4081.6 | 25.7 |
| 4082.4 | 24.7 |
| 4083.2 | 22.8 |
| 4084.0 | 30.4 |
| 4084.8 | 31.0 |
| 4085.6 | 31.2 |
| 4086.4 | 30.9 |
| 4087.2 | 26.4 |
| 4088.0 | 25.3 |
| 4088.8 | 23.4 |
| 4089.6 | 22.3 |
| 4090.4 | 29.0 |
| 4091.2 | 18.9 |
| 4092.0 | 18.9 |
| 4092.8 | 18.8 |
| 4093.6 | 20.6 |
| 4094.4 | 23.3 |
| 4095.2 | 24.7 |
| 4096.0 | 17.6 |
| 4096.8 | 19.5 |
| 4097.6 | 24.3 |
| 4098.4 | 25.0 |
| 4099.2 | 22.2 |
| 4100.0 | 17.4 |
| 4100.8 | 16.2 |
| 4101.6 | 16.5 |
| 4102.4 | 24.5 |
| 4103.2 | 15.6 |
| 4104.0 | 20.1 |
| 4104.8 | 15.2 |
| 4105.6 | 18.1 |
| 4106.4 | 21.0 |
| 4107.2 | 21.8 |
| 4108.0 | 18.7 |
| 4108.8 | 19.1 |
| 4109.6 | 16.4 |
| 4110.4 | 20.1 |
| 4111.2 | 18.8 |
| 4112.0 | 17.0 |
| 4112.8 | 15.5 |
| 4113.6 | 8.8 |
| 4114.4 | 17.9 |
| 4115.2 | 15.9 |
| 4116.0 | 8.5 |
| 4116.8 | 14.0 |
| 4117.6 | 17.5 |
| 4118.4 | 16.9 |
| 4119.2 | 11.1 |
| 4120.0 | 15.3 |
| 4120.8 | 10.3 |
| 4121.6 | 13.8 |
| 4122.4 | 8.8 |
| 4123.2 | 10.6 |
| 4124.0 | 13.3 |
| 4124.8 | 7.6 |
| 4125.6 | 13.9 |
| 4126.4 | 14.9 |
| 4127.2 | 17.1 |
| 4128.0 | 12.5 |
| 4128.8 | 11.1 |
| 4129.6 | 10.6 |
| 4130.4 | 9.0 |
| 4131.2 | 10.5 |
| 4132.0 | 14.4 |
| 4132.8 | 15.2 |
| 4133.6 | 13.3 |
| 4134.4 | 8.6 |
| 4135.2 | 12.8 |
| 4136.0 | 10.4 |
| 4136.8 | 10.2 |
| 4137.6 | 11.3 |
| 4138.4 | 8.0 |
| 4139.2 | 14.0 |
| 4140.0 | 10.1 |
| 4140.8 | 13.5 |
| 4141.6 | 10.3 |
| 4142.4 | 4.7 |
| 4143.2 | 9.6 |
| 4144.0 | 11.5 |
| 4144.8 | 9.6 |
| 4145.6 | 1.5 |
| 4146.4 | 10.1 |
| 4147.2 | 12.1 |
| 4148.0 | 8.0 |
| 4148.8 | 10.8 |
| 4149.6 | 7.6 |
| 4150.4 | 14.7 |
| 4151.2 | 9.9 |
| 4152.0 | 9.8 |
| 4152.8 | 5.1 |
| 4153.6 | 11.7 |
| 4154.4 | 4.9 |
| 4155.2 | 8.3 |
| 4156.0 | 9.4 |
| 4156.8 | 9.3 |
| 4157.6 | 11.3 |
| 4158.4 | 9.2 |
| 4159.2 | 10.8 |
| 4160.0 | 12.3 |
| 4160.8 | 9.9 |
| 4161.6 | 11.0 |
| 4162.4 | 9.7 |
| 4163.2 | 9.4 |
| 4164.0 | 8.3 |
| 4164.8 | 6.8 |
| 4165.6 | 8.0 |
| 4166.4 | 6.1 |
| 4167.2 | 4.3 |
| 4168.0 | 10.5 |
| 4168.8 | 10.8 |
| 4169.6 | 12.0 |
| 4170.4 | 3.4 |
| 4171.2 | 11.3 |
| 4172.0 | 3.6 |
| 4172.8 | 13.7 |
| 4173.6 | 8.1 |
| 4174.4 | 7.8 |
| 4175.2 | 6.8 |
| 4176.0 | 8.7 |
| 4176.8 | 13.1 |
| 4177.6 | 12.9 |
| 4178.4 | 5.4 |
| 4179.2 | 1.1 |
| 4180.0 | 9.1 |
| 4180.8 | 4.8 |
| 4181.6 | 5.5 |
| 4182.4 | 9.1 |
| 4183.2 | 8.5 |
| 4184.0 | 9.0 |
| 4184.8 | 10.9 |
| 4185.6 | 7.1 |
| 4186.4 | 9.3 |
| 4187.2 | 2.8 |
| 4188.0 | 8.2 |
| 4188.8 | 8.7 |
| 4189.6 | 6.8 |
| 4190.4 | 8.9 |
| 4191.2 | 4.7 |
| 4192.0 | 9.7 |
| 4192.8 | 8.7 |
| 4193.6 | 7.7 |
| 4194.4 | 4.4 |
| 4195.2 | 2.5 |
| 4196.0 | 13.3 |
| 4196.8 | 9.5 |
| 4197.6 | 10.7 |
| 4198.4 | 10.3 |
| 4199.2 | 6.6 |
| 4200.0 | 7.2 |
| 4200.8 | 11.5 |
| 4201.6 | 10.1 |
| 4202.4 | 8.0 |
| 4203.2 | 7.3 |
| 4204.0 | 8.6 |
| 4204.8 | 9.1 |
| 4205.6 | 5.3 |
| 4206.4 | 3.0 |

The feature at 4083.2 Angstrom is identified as C IV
